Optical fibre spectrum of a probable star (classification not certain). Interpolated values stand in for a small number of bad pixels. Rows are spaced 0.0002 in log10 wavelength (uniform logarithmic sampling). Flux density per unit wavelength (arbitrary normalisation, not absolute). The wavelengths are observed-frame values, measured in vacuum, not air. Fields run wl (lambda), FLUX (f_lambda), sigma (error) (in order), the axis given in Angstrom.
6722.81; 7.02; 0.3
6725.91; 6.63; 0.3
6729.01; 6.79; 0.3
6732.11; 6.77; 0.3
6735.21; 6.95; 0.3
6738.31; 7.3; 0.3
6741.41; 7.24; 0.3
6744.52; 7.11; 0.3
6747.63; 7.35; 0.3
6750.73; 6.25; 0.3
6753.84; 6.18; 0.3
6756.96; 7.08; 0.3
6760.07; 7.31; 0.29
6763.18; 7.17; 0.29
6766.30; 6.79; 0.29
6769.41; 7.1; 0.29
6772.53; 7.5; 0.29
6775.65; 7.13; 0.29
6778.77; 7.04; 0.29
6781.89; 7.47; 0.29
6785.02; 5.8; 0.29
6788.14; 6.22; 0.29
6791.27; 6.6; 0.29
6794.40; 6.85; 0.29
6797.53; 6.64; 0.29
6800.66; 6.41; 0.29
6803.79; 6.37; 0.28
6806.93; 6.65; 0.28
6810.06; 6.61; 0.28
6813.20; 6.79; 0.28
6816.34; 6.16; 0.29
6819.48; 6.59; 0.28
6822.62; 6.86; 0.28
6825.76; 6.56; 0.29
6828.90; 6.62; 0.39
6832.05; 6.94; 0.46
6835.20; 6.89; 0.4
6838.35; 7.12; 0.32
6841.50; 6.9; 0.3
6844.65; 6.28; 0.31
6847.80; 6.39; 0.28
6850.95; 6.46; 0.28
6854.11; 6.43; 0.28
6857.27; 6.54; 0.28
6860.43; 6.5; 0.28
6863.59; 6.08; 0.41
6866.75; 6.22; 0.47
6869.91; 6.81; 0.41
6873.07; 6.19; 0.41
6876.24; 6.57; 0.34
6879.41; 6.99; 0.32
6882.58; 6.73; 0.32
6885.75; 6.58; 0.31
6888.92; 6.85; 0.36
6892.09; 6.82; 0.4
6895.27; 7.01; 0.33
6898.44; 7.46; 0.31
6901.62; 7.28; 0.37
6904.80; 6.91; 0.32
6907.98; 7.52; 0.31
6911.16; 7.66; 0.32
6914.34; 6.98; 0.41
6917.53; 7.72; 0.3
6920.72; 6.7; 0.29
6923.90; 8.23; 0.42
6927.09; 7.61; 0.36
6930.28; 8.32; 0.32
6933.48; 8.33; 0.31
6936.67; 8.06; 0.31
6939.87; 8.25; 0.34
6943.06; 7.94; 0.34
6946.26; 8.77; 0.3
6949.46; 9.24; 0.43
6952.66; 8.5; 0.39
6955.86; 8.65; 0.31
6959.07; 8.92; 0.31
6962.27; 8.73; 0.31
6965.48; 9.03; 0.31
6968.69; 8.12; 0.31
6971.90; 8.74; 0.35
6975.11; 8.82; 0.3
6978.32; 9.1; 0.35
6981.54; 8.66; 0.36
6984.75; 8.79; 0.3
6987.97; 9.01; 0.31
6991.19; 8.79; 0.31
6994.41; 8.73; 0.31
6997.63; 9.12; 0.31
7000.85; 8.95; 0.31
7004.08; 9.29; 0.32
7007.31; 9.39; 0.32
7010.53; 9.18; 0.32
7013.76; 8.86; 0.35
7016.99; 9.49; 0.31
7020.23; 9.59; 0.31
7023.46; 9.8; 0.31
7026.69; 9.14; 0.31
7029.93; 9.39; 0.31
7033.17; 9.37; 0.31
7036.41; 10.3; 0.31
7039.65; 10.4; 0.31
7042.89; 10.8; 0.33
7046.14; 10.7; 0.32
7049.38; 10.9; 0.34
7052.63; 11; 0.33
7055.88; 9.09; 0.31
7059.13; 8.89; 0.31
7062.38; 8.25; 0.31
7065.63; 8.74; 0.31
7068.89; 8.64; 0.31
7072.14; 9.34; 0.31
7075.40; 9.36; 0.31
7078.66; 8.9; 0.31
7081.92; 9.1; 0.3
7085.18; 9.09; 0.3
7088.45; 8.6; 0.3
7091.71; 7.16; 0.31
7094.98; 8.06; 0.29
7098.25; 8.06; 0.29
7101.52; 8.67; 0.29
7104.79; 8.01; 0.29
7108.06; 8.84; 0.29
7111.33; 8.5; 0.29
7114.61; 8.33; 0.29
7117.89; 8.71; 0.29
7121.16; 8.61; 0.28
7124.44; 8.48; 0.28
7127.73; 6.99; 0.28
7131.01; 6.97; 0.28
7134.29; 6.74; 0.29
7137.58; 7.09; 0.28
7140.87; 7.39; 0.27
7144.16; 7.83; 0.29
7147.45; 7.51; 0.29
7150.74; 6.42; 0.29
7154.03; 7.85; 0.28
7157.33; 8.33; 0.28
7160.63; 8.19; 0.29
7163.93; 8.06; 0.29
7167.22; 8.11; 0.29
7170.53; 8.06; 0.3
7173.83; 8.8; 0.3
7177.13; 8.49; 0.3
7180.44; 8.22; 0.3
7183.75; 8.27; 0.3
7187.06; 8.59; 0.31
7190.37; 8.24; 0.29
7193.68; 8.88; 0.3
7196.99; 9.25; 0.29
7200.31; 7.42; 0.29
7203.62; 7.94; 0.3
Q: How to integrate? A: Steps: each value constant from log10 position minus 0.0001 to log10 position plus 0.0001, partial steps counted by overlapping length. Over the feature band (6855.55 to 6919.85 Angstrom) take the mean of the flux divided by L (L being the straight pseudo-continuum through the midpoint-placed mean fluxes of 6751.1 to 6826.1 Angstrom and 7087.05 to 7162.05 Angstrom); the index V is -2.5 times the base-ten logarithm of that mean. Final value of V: 0.03 mag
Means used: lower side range 6.74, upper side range 7.88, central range 6.87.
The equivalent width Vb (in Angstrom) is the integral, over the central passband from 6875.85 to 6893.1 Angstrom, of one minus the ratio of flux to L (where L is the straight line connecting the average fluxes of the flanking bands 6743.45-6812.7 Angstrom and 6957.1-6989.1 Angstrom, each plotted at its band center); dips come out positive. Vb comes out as 2.4 Angstrom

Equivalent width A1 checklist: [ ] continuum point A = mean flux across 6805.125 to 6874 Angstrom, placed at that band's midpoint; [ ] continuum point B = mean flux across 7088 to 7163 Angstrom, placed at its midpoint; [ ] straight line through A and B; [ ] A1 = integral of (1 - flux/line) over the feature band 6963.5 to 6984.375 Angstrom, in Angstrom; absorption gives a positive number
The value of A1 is -4.5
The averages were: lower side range 6.58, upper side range 7.87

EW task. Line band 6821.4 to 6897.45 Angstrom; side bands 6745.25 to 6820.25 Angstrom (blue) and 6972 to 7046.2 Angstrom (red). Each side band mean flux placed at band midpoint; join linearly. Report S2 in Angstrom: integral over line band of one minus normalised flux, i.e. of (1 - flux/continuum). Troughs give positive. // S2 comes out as 9.8 Angstrom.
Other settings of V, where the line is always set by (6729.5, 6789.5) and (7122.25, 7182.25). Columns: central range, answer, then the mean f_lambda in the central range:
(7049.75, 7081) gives -0.211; 9.2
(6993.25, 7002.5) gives -0.200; 8.94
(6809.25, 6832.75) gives 0.069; 6.63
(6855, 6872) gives 0.117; 6.42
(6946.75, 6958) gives -0.197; 8.8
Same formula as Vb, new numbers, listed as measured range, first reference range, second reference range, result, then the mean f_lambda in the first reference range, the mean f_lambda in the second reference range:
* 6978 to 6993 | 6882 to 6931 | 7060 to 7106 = -1.9 Angstrom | 7.27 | 8.58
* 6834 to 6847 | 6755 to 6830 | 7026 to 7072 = 1.0 Angstrom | 6.76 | 9.69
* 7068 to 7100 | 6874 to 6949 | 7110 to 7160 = -4.0 Angstrom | 7.46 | 7.72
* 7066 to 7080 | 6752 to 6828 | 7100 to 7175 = -2.4 Angstrom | 6.74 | 7.93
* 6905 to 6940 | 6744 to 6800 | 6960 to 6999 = 2.4 Angstrom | 6.85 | 8.8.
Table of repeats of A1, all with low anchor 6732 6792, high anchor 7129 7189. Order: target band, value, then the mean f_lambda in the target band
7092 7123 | -2.6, 8.37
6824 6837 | 0.6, 6.76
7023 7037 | -3.7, 9.53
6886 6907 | 0.6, 7.04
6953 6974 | -3.7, 8.69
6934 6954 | -3.0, 8.45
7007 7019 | -2.8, 9.22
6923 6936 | -1.4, 8.11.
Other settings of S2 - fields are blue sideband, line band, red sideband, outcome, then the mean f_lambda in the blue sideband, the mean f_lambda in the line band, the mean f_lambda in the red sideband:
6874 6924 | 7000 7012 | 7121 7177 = -3.0 Angstrom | 7.08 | 9.22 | 7.73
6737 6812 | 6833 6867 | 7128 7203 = 2.4 Angstrom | 6.84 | 6.55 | 7.93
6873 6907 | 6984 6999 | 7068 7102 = -2.1 Angstrom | 6.89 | 8.89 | 8.63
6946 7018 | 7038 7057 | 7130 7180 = -4.6 Angstrom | 8.91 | 10.5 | 7.75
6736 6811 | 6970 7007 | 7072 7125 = -4.4 Angstrom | 6.84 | 8.92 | 8.56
